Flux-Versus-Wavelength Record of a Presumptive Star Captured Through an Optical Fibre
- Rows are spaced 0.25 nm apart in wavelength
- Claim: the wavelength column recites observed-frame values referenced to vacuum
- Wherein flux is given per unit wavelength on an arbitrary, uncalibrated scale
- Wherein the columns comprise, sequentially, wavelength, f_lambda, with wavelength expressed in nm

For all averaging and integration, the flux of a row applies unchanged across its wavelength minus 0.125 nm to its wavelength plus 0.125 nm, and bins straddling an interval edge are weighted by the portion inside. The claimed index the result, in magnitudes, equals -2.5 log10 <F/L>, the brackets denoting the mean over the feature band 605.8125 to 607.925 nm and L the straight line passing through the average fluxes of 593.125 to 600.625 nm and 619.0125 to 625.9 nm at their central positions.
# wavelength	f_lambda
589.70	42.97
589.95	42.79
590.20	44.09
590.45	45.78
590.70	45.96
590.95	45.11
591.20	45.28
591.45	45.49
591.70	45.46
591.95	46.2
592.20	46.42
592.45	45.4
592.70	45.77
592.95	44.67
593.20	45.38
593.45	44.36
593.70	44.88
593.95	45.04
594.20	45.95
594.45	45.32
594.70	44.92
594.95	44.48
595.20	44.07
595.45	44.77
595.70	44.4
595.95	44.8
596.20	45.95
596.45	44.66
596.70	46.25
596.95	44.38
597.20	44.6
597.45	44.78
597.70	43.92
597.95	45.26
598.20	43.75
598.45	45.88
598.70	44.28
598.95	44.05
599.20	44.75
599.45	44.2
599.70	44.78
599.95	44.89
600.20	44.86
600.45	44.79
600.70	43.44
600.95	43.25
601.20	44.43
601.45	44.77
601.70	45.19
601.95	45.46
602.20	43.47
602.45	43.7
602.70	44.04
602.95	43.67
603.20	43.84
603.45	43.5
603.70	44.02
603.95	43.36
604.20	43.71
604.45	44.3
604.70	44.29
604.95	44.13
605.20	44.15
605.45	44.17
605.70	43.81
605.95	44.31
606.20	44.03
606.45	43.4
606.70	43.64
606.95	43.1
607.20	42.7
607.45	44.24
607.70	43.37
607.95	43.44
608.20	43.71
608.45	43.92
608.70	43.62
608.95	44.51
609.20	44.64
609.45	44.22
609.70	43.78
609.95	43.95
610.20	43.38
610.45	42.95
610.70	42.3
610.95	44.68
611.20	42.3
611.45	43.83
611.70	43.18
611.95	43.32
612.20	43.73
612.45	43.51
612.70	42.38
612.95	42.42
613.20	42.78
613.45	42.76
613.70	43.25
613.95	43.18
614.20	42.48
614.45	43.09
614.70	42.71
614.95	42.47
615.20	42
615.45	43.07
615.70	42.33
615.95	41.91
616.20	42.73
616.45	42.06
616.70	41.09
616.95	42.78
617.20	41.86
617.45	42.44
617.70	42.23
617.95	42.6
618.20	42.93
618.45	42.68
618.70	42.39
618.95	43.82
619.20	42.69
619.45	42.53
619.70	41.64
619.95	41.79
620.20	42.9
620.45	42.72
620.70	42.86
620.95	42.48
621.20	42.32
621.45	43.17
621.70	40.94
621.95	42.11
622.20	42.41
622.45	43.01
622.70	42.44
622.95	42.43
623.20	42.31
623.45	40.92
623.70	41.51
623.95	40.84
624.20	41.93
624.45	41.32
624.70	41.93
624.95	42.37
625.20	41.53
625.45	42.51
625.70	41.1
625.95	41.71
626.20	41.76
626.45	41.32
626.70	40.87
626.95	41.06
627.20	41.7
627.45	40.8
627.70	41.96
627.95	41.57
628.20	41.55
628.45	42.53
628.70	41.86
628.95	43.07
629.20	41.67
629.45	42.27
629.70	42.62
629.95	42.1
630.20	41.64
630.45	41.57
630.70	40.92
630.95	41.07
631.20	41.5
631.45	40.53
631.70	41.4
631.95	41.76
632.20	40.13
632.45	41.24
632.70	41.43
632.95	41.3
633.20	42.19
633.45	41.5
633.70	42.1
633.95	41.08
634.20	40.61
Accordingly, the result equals 0.00 mag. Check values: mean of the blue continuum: 44.8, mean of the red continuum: 42.1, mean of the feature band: 43.6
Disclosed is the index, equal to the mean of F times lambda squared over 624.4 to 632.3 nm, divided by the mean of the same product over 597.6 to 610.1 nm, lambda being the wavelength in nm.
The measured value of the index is 1.02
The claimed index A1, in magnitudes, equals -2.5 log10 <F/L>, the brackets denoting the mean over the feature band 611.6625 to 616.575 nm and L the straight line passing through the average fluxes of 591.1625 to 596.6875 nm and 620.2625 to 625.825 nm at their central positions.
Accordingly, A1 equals 0.007 mag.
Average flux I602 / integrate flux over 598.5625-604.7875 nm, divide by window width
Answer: 44.2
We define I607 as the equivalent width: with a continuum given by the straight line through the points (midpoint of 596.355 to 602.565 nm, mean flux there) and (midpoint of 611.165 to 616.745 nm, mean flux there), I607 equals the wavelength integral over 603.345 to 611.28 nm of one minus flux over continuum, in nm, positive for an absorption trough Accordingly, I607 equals -0.03 nm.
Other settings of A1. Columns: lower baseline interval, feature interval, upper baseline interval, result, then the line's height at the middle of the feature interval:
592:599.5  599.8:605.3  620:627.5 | 0.00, 44.2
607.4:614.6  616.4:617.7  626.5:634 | 0.02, 42.8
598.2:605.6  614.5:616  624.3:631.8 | 0.01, 42.9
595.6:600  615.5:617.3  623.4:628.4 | 0.01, 42.6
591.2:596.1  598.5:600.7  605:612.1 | 0.00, 44.6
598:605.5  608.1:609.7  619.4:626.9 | -0.01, 43.5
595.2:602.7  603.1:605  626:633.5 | 0.01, 44.1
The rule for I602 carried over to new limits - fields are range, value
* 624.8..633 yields 41.6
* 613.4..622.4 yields 42.5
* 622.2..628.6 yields 41.7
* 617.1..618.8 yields 42.5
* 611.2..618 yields 42.7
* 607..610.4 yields 43.8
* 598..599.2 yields 44.6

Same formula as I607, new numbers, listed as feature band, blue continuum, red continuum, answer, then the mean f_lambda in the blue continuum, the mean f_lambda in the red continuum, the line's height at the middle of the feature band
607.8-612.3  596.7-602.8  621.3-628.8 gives -0.03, 44.5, 41.8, 43.4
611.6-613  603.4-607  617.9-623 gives 0.00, 43.9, 42.5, 43.2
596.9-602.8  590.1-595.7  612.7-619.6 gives -0.01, 45.2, 42.6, 44.4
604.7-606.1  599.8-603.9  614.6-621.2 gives -0.01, 44.2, 42.4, 43.8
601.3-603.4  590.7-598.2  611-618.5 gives 0.00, 45.1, 42.7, 44.2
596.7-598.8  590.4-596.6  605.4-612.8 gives 0.00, 45.2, 43.6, 44.8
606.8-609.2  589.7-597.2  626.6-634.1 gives 0.00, 45.1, 41.6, 43.7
